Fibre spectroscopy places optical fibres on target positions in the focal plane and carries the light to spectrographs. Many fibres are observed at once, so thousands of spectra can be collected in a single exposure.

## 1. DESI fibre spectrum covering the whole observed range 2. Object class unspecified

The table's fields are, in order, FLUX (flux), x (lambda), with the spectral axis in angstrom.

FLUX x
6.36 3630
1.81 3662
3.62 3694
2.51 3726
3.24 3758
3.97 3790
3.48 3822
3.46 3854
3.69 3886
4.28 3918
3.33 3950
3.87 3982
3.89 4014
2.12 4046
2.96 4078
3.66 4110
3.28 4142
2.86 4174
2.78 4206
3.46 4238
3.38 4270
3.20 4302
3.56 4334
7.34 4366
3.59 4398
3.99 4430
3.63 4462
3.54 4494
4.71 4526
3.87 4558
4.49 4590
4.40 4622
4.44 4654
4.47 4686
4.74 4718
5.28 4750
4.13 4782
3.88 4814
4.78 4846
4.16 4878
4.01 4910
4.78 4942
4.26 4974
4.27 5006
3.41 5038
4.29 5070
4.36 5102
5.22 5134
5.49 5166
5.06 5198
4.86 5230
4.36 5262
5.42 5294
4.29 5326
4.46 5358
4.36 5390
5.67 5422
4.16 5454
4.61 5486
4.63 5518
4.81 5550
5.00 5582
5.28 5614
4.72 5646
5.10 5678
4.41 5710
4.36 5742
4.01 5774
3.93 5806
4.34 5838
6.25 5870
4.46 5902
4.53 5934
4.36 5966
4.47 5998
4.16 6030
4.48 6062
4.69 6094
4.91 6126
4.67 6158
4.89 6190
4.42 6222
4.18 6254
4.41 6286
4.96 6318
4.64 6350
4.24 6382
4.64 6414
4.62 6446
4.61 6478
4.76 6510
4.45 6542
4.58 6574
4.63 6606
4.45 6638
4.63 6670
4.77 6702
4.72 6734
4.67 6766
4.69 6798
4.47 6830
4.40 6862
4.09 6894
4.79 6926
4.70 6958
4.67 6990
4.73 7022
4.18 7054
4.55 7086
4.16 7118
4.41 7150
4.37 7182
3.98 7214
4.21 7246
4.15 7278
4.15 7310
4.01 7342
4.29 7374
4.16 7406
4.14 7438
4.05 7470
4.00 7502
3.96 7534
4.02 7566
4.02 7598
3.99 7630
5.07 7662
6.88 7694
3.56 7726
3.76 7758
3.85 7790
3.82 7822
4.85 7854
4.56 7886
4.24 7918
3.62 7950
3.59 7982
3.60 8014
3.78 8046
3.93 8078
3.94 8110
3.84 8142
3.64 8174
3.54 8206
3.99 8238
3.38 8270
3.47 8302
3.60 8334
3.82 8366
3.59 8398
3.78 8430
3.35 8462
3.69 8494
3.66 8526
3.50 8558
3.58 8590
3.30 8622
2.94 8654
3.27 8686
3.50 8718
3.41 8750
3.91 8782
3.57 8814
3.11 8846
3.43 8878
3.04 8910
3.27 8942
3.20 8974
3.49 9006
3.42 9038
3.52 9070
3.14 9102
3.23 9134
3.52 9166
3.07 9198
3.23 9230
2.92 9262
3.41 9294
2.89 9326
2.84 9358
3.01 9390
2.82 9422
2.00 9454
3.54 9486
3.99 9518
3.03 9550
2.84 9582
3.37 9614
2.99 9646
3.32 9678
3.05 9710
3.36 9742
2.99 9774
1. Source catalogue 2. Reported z 0.17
